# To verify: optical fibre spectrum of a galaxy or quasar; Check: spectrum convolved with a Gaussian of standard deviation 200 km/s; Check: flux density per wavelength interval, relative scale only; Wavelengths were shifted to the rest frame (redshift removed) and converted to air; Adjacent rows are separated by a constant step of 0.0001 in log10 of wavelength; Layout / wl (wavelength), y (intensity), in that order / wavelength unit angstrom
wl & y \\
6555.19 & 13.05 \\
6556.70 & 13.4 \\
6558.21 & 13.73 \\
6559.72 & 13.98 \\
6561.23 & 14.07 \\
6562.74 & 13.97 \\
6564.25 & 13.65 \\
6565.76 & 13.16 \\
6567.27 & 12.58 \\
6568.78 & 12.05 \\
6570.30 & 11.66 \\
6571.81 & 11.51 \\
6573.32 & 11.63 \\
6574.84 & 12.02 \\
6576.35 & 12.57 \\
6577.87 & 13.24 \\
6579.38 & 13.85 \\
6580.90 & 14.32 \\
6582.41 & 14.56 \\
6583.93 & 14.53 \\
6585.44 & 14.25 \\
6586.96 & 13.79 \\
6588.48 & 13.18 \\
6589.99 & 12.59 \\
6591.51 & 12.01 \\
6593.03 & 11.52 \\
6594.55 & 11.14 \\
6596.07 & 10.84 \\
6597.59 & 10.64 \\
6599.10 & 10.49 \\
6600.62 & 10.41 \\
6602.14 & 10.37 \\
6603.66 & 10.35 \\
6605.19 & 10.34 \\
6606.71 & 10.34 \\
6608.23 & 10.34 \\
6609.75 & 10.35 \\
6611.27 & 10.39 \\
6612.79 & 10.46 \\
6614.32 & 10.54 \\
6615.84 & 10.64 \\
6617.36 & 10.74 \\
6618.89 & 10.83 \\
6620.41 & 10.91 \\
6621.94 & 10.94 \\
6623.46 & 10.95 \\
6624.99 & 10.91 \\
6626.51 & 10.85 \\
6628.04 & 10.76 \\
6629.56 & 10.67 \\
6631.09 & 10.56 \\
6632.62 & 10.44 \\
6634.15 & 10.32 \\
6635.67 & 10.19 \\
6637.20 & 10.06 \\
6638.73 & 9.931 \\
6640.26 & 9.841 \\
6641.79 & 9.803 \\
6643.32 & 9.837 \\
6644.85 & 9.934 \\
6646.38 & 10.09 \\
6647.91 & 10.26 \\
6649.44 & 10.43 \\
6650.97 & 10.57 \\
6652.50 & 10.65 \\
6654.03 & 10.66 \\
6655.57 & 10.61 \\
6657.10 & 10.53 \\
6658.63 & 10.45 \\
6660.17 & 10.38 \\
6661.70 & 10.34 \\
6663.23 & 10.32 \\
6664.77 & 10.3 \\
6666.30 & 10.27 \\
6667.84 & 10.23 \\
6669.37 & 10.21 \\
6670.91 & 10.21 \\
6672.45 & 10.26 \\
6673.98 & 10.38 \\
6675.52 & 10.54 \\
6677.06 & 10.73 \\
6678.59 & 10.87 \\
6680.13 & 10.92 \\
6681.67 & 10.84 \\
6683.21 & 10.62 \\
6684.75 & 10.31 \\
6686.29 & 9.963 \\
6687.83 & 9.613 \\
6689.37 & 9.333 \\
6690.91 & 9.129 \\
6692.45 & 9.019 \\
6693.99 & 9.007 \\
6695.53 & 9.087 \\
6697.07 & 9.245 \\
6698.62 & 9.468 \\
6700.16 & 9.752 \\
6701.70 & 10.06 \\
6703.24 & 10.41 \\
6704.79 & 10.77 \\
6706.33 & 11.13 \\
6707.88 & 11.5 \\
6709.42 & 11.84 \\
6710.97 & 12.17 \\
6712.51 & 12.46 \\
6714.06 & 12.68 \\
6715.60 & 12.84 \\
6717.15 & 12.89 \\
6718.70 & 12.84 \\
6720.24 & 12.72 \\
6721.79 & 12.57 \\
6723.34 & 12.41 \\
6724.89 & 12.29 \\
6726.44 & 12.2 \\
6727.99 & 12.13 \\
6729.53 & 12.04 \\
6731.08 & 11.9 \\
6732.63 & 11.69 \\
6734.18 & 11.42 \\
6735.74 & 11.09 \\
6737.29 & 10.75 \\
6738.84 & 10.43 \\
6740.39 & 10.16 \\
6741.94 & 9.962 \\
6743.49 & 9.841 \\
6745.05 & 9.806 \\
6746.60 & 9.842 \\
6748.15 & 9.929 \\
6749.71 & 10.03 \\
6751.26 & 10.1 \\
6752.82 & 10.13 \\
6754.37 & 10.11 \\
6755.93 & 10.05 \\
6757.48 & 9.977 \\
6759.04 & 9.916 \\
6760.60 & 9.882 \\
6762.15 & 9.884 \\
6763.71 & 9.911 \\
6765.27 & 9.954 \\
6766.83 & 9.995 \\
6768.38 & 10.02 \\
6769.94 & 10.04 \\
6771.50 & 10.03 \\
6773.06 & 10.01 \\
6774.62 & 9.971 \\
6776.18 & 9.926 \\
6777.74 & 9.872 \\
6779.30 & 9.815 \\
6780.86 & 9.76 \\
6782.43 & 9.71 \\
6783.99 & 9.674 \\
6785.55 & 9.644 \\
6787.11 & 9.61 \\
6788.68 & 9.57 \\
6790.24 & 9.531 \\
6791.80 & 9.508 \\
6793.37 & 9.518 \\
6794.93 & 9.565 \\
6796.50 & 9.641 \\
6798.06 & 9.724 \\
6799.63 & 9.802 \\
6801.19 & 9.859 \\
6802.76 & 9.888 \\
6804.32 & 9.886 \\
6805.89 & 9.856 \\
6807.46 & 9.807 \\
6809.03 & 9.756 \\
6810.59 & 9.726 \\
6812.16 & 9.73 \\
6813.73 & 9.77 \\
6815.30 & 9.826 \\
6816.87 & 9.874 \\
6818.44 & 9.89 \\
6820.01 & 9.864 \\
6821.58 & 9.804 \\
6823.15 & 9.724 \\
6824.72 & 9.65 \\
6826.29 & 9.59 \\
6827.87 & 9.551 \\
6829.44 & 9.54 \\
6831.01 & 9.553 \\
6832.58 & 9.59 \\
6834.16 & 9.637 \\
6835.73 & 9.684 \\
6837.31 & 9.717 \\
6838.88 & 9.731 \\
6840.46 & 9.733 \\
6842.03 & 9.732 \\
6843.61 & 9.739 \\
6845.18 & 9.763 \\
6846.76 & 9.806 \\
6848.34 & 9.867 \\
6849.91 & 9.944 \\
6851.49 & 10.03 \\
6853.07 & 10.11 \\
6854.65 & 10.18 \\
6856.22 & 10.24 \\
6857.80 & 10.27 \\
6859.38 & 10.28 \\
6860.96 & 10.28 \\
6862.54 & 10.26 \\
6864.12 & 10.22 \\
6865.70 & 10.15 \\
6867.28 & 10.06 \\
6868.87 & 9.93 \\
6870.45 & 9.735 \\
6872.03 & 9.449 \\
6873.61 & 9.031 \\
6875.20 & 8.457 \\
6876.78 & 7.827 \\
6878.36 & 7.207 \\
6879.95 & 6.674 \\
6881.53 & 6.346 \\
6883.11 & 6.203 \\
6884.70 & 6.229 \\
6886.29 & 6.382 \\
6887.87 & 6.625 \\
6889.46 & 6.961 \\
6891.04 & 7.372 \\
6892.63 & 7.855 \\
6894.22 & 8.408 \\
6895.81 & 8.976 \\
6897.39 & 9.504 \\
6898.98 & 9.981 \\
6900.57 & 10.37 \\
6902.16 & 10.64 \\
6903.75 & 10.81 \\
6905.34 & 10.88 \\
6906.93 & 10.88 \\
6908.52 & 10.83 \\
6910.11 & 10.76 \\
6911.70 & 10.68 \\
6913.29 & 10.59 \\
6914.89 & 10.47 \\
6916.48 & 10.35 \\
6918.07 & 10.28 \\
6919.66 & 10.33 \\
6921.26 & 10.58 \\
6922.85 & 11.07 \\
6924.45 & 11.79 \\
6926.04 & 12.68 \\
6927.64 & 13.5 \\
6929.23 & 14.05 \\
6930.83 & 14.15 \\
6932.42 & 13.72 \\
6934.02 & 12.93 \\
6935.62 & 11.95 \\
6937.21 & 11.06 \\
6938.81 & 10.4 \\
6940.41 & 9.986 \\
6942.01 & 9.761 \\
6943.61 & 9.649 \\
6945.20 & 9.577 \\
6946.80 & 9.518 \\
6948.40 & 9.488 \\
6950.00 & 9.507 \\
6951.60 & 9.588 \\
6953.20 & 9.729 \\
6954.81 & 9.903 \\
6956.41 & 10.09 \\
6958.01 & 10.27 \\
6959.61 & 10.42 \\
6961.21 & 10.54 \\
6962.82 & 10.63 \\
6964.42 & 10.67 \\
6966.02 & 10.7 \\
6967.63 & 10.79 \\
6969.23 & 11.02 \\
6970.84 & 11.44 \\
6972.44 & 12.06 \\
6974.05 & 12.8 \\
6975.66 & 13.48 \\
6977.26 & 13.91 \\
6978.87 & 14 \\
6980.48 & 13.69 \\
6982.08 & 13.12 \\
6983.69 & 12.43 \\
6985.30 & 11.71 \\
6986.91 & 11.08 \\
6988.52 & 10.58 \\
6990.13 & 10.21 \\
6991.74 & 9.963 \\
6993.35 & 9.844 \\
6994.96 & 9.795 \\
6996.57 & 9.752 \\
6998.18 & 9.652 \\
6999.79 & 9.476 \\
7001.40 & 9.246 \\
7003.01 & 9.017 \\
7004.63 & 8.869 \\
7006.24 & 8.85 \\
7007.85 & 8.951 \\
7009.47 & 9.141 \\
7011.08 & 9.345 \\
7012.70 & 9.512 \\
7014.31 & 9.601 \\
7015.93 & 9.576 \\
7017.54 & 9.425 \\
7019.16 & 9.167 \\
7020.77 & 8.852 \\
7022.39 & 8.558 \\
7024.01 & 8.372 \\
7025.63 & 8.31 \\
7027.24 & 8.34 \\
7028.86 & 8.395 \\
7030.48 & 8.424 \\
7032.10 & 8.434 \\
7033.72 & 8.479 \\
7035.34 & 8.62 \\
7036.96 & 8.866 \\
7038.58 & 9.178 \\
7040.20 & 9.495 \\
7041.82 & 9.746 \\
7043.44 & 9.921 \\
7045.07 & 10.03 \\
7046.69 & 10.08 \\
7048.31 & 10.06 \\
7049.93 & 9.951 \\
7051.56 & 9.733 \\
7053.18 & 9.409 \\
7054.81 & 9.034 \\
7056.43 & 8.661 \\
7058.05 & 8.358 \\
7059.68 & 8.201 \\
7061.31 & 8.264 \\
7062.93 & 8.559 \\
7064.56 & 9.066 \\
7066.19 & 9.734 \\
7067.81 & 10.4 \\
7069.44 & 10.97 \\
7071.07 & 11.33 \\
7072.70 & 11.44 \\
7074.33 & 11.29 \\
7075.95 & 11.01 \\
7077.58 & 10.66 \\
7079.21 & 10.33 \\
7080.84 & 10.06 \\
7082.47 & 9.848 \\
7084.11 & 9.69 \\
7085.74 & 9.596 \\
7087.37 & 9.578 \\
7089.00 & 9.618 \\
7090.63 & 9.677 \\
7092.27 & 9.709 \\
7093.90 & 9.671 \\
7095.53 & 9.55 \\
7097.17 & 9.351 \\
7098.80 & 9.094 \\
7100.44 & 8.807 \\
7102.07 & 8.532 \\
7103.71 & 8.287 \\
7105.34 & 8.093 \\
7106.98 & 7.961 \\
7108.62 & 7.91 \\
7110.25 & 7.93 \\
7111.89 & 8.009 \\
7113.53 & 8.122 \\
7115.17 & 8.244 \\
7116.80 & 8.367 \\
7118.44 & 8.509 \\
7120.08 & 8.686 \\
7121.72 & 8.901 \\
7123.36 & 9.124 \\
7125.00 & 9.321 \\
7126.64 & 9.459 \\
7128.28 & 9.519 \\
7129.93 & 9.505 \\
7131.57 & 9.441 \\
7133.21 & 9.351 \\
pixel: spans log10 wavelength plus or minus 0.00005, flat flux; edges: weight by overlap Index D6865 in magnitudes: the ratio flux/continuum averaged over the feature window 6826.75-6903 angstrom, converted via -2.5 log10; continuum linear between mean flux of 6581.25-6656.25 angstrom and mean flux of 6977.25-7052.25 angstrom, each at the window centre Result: 0.12 mag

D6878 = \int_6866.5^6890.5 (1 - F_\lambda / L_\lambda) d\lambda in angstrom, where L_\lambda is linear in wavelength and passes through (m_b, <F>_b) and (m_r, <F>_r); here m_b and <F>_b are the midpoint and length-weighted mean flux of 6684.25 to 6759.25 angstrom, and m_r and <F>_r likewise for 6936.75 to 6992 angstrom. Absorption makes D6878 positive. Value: 6.8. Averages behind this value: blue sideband 10.8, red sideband 11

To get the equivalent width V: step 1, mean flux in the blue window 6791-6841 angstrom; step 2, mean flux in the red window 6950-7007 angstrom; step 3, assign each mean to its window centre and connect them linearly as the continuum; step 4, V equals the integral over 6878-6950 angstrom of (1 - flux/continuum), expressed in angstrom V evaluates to 2.9 angstrom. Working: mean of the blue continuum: 9.72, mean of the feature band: 9.98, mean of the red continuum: 10.8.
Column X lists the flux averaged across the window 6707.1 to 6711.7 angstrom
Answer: 11.8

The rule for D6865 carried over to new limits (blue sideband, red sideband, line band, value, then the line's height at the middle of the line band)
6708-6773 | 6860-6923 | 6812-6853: 0.02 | 9.92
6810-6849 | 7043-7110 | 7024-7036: 0.14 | 9.57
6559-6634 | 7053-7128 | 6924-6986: -0.15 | 9.95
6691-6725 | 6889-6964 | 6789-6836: 0.12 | 10.9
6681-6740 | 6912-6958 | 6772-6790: 0.13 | 11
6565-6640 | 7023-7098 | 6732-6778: 0.07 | 10.8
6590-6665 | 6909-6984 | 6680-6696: 0.10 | 10.7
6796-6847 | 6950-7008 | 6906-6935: -0.12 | 10.4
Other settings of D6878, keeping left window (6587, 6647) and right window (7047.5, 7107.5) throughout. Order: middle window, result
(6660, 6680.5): 0.28 angstrom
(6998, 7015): 0.90 angstrom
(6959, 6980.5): -4.35 angstrom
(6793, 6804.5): 0.57 angstrom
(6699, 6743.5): -4.80 angstrom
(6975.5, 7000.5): -4.05 angstrom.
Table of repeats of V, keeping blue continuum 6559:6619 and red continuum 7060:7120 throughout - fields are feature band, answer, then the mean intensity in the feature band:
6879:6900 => 5.8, 7.53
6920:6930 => -1.9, 12.2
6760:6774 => 1.4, 9.97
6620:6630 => 0.8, 10.9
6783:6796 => 1.6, 9.58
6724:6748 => 0.5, 11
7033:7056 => 0.3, 9.46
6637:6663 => 3.2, 10.3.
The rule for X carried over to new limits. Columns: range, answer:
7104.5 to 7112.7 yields 7.98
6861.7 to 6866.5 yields 10.2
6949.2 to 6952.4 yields 9.55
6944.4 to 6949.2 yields 9.54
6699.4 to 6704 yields 10.1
